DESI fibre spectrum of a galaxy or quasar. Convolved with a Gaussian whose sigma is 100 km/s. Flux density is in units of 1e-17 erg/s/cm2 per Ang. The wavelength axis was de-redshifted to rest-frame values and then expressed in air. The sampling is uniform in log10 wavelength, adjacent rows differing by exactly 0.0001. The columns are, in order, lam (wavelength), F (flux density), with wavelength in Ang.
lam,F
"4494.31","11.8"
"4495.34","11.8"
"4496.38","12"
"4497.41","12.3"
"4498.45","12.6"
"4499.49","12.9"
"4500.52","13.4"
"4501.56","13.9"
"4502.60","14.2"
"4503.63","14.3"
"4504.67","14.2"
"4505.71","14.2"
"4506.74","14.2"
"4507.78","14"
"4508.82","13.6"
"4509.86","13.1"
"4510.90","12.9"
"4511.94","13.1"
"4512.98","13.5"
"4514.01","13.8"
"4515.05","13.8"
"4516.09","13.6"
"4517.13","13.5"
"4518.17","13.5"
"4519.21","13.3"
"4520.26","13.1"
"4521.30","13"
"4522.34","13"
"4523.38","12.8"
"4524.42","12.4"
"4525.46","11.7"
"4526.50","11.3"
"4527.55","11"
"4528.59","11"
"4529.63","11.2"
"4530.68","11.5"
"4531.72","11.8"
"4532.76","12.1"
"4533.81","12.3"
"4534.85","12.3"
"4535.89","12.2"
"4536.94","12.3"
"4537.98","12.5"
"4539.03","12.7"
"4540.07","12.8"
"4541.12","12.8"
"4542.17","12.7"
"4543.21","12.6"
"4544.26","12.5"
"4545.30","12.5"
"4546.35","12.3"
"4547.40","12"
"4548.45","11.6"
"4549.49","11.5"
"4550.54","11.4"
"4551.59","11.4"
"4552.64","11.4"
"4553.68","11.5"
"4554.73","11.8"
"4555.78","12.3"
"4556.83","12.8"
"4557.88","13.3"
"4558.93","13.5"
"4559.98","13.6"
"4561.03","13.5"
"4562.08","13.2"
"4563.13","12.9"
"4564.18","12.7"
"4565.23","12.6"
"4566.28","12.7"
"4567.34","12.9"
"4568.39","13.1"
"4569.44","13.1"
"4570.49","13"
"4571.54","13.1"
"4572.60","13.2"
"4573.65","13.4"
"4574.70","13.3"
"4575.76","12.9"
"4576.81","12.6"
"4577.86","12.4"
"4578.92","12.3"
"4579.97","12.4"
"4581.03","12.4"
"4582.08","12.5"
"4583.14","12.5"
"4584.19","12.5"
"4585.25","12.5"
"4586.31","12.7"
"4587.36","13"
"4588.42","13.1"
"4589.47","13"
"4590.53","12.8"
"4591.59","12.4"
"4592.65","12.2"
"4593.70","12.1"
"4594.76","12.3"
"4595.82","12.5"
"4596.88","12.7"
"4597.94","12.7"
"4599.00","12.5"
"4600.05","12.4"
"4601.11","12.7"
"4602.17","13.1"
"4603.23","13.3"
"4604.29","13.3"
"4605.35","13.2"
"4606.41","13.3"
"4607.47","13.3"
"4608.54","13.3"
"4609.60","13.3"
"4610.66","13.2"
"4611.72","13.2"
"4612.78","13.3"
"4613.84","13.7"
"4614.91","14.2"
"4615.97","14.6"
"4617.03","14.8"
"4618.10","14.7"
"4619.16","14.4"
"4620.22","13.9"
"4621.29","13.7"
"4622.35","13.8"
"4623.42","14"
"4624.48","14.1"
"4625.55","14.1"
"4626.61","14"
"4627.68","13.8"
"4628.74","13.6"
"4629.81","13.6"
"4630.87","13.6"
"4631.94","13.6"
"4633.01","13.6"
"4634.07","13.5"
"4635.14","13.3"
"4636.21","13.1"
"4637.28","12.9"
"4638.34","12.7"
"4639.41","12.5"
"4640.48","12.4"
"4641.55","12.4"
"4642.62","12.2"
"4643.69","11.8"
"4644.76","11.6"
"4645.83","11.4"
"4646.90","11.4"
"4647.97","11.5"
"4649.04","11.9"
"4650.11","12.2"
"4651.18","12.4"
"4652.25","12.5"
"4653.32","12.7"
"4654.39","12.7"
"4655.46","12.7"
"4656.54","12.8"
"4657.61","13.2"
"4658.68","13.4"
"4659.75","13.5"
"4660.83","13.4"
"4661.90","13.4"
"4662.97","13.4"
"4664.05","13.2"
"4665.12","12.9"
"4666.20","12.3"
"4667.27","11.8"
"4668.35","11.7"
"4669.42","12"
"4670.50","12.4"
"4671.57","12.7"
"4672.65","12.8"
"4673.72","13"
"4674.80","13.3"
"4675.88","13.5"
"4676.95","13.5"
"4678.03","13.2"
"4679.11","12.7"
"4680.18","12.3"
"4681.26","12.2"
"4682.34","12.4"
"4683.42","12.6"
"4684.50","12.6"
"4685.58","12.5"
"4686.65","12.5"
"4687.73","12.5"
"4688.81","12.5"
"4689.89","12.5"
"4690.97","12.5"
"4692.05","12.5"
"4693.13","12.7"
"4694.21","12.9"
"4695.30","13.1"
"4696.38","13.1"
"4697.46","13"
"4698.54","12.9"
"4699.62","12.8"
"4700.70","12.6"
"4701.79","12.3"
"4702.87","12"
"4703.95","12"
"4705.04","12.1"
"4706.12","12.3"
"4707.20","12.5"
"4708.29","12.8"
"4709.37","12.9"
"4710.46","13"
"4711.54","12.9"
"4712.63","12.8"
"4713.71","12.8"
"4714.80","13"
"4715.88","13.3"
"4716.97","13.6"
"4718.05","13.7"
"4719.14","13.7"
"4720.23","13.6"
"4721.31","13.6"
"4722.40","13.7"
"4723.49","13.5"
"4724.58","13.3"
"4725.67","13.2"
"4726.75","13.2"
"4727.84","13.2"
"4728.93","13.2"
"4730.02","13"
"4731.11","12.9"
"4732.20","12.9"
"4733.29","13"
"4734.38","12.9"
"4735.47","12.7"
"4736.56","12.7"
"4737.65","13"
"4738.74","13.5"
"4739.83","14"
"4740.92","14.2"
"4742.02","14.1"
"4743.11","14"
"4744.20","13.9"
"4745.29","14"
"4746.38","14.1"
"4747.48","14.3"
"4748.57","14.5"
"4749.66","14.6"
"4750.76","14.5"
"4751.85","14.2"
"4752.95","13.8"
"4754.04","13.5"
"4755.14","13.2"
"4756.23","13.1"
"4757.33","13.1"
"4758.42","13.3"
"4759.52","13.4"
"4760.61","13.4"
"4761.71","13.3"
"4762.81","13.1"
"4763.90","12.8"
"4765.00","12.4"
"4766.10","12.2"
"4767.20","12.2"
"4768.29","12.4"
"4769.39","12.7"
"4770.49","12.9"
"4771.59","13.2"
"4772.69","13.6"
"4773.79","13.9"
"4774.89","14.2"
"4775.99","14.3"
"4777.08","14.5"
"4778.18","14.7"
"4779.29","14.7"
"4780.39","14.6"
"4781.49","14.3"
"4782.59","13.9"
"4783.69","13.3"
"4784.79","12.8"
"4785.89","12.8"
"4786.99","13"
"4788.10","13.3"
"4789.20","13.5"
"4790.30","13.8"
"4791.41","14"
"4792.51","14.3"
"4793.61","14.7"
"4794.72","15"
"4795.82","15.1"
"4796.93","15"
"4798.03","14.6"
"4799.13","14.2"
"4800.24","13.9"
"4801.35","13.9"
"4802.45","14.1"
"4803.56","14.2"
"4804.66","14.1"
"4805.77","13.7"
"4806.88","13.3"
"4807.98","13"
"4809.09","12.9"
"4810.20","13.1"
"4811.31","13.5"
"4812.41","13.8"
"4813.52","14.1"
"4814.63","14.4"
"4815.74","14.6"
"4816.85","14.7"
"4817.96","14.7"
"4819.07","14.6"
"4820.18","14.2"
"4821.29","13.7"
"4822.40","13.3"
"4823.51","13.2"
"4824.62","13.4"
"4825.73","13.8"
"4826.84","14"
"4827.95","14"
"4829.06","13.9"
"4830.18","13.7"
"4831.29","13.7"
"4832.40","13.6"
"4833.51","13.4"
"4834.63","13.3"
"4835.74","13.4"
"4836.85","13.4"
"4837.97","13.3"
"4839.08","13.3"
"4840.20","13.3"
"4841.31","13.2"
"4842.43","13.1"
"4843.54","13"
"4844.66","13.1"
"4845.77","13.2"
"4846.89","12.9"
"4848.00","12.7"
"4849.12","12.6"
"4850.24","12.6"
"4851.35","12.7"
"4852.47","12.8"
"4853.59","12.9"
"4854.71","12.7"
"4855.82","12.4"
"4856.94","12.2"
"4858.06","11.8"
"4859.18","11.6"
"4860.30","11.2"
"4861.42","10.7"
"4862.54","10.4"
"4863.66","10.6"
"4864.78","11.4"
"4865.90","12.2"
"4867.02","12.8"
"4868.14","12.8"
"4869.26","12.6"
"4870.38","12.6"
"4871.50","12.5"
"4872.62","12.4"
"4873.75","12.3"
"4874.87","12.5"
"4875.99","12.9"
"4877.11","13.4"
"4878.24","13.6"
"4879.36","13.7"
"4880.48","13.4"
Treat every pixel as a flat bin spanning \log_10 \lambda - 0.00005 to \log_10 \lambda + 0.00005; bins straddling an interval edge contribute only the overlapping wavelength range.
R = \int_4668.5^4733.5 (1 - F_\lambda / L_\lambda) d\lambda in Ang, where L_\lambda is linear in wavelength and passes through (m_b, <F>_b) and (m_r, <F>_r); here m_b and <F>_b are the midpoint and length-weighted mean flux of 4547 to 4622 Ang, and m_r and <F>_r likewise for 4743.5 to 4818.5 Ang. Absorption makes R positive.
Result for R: 2.7 Ang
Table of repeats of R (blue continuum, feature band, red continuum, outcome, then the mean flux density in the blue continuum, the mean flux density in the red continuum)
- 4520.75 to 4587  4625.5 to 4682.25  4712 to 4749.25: 1.00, 12.4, 13.4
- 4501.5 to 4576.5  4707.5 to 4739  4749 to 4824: 0.79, 12.8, 13.7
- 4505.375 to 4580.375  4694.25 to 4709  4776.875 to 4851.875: 0.77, 12.7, 13.7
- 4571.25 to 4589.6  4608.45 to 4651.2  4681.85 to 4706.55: -1.81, 12.8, 12.6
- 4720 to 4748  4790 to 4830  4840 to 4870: -3.97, 13.4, 12.3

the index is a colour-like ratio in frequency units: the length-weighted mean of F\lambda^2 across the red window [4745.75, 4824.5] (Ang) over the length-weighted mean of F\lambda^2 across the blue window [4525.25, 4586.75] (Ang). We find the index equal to 1.22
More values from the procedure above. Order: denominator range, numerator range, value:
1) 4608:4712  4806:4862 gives 1.10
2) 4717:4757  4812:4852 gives 1.04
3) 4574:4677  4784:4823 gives 1.16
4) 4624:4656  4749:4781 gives 1.11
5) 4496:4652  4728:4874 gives 1.14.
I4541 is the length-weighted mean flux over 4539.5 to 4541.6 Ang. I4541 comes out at 12.8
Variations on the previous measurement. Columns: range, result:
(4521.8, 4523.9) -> 12.9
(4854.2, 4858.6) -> 12.3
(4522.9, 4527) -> 12.1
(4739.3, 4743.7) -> 14.1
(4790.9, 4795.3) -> 14.5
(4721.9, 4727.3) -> 13.4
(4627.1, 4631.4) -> 13.7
